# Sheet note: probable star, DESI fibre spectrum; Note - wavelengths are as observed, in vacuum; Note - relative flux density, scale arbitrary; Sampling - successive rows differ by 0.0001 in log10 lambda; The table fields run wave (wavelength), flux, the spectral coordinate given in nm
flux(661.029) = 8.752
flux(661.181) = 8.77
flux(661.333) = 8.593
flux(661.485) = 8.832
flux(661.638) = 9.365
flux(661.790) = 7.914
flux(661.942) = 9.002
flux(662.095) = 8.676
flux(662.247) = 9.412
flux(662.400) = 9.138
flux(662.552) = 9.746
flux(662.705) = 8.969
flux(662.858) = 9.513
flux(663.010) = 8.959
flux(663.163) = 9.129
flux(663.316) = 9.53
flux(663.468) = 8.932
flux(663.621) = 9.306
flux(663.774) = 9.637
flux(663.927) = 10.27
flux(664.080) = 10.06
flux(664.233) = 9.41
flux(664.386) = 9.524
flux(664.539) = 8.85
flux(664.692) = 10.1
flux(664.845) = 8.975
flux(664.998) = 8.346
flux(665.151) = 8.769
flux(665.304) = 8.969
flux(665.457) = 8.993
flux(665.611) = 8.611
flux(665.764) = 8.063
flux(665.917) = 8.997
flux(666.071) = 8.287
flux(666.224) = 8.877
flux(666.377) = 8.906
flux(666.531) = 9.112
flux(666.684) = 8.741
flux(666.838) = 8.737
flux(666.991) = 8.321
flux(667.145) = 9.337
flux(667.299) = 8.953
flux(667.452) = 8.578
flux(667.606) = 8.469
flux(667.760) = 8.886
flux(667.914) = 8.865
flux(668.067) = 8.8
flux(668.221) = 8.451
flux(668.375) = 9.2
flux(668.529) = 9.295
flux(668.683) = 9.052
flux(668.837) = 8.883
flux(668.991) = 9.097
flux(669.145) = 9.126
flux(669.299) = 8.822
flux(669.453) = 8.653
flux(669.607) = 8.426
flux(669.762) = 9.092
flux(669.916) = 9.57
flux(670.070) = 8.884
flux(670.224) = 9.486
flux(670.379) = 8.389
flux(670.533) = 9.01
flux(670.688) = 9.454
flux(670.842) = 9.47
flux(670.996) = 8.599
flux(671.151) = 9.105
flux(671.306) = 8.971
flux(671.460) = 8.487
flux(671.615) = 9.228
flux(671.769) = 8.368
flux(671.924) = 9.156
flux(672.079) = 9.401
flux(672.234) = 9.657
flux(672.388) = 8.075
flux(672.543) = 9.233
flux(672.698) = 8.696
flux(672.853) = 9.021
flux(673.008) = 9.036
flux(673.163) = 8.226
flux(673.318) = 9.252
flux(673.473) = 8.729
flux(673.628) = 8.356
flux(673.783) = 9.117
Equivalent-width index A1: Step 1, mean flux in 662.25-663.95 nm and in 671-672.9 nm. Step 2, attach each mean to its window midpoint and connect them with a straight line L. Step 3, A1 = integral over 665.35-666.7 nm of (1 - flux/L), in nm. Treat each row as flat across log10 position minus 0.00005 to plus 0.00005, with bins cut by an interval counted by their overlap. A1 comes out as 0.07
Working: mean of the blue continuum 9.35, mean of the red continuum 8.93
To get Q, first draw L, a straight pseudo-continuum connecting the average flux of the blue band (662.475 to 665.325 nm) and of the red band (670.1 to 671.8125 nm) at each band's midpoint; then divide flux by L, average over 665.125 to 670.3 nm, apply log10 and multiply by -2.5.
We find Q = 0.032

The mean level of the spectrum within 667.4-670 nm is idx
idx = 8.9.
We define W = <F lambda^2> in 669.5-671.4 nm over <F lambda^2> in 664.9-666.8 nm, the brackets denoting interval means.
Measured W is 1.05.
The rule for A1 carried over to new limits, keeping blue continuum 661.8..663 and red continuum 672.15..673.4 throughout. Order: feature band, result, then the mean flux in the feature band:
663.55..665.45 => -0.05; 9.34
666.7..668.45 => 0.05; 8.78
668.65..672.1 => -0.01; 8.98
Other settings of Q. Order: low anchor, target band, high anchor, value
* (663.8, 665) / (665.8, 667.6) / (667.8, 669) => 0.050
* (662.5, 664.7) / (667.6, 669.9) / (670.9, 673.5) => 0.026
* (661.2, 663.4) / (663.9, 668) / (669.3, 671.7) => 0.009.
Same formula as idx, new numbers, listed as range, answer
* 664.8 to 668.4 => 8.75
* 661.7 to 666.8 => 9.08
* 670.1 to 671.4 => 9.05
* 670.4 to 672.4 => 9.01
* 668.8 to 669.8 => 8.86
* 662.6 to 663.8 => 9.24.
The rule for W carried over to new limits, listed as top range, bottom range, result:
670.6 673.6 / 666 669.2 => 1.02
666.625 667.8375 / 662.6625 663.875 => 0.95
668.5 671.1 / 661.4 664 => 1.00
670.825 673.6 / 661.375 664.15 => 0.99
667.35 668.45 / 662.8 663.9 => 0.95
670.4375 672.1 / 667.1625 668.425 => 1.03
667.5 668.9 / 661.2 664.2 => 0.98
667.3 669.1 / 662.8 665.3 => 0.96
